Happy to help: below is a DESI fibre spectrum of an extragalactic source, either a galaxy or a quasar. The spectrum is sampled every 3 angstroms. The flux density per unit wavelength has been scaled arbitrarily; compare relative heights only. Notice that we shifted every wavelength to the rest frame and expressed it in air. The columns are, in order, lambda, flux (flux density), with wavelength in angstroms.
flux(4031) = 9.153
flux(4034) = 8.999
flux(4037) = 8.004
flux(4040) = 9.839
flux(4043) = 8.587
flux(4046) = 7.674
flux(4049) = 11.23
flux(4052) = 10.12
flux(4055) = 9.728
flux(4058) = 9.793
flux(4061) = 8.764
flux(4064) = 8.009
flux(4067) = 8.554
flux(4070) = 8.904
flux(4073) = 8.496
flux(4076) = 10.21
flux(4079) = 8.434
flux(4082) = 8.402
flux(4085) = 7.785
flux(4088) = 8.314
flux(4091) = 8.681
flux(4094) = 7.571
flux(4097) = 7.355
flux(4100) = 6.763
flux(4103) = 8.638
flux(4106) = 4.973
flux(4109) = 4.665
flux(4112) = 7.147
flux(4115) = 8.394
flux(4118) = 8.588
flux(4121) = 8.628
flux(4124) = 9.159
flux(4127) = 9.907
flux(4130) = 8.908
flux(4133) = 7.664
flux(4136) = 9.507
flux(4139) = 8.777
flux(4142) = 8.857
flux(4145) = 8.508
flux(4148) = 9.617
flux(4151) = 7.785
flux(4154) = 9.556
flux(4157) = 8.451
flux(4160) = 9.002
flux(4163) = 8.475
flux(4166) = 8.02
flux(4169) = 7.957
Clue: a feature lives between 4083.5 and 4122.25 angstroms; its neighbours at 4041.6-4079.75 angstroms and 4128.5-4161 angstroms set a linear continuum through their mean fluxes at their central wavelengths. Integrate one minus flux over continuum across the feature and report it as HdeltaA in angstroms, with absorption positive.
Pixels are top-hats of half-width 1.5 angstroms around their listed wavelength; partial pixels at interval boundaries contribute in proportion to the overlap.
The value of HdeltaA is 6.3 angstroms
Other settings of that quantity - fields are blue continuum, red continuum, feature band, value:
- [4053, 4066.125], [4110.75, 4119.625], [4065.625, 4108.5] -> 3.0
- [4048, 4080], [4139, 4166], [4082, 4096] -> 1.6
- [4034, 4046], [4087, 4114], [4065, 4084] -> -2.4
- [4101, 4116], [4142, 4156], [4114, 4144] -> -4.1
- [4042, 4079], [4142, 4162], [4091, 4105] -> 2.2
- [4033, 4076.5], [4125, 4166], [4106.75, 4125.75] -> 2.6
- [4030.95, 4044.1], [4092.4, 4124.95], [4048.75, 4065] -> -2.0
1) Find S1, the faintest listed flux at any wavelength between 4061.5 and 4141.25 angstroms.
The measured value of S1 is 4.665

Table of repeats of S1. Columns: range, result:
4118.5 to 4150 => 7.664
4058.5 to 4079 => 8.009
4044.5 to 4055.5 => 7.674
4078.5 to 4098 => 7.355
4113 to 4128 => 8.394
